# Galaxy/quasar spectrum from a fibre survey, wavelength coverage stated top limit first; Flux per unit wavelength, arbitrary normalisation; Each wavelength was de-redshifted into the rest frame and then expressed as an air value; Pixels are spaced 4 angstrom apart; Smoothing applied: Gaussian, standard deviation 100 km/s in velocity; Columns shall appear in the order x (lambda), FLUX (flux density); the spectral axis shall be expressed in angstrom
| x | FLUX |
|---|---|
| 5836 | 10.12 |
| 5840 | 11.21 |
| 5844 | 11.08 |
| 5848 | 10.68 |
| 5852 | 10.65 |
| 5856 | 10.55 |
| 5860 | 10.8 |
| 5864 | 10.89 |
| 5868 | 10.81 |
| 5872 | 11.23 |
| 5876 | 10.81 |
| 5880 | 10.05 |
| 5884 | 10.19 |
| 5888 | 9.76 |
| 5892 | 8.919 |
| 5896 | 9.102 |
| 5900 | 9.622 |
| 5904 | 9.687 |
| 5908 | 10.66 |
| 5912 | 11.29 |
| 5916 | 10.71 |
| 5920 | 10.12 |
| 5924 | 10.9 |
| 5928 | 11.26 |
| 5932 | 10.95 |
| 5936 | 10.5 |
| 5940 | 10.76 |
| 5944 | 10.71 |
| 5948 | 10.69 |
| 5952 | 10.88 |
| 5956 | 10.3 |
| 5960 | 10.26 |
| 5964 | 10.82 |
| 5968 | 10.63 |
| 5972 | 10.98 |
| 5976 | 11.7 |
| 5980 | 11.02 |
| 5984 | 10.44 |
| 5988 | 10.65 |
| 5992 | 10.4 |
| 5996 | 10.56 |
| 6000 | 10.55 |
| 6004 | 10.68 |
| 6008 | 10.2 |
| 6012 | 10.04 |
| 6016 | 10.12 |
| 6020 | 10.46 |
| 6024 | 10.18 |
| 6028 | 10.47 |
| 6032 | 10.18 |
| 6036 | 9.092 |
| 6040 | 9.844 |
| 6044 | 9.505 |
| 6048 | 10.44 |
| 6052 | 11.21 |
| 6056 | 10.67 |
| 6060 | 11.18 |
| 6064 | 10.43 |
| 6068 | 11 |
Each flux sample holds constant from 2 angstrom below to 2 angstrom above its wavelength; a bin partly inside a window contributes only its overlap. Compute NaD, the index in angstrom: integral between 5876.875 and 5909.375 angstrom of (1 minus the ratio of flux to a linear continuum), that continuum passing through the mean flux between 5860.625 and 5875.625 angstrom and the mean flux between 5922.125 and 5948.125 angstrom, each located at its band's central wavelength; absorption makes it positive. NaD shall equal 3.4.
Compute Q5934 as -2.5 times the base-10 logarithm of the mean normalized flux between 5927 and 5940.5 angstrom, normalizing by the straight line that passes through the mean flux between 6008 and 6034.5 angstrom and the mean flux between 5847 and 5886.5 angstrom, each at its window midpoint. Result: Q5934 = -0.04 mag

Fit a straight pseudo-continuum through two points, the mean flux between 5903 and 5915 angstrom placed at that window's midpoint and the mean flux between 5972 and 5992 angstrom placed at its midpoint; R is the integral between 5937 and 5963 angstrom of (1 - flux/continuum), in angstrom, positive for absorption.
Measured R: 0.4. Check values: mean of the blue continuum 10.6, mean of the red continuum 10.9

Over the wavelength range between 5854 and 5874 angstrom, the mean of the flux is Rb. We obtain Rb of 10.9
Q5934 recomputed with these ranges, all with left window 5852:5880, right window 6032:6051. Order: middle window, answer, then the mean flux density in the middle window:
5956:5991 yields -0.06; 10.8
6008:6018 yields -0.01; 10.1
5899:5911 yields 0.05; 10.1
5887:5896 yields 0.15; 9.24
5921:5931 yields -0.05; 11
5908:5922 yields -0.02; 10.7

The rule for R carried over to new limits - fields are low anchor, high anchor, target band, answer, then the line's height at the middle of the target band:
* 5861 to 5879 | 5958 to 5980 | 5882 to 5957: 3.5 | 10.9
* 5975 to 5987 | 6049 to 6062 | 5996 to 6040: 3.1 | 11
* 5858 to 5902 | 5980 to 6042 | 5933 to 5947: -0.6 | 10.2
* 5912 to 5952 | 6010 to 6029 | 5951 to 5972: 0.0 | 10.6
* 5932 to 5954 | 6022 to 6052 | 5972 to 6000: -1.0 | 10.4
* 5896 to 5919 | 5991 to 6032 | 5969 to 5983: -1.1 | 10.3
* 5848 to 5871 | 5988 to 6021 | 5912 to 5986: -1.7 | 10.5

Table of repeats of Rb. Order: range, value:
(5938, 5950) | 10.7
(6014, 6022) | 10.3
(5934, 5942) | 10.6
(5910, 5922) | 10.7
